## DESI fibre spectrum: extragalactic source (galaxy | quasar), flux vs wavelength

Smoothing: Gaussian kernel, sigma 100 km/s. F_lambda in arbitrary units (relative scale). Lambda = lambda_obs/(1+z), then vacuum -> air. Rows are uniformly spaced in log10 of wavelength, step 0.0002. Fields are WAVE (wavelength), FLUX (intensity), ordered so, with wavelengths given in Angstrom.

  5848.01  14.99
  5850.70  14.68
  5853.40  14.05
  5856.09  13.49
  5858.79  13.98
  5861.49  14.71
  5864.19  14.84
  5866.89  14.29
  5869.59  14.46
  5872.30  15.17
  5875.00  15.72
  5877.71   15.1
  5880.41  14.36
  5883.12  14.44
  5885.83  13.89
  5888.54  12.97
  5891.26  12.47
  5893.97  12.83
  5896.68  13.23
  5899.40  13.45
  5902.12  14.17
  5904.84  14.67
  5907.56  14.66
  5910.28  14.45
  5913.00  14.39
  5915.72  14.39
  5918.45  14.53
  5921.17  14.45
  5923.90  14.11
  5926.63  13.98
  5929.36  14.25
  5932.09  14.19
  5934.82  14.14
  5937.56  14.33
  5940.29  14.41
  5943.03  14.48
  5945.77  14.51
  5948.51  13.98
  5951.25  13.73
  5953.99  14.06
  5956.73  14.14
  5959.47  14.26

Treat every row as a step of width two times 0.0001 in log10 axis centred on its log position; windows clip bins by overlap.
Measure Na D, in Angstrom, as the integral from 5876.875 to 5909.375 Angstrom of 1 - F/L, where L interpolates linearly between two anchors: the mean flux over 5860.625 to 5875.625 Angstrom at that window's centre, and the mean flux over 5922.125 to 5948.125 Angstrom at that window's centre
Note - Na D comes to 1.7 Angstrom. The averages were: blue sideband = 14.8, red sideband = 14.3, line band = 13.8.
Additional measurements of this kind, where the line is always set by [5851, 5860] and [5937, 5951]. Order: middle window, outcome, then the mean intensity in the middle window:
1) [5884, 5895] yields 0.75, 13.1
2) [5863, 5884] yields -1.20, 14.8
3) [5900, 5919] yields -0.36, 14.4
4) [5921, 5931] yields 0.04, 14.2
